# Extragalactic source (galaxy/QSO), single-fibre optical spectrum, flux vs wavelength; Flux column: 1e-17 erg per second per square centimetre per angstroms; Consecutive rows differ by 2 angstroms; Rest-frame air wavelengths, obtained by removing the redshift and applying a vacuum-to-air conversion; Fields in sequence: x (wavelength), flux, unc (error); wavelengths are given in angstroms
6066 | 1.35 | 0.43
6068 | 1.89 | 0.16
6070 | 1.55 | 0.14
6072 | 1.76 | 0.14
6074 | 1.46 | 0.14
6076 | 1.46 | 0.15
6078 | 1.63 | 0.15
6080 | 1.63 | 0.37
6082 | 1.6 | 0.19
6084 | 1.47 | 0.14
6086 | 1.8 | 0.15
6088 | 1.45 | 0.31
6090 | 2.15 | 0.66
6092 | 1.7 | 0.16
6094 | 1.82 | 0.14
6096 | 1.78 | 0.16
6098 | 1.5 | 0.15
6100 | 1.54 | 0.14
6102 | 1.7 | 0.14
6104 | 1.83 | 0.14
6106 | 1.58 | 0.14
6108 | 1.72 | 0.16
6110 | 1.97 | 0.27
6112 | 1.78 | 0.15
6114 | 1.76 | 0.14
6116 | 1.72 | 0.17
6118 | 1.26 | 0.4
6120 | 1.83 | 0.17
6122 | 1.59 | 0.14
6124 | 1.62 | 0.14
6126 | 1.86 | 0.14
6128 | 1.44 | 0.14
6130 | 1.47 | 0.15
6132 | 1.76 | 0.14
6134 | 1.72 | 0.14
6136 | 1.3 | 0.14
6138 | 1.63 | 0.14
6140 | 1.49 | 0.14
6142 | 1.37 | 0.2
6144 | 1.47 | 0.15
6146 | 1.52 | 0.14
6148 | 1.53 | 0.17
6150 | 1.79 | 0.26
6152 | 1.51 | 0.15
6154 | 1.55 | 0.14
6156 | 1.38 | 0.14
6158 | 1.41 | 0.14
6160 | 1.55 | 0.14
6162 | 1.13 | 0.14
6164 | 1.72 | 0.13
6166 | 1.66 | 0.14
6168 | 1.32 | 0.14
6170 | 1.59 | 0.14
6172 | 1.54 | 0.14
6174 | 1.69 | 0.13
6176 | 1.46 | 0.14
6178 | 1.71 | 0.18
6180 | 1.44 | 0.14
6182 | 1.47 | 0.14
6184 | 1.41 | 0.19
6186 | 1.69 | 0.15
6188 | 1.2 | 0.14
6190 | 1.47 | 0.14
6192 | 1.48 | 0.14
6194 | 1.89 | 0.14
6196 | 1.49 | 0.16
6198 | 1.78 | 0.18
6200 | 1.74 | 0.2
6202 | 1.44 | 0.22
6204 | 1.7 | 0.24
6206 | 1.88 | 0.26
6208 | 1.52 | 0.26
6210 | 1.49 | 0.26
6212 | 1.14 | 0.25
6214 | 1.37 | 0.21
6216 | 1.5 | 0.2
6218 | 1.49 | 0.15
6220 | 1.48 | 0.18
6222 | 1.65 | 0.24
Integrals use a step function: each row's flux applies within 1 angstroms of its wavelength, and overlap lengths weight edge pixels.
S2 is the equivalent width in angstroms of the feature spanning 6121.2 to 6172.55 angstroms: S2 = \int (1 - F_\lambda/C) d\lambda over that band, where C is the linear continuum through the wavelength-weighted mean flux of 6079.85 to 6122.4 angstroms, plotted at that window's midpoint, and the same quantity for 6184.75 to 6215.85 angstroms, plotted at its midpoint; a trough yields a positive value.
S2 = 2.9 angstroms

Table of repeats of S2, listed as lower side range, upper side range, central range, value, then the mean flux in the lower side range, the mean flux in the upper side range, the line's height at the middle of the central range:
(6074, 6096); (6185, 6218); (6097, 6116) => -0.8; 1.67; 1.55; 1.64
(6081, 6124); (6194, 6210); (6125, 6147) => 1.7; 1.69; 1.65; 1.68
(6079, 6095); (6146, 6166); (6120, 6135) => -0.5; 1.7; 1.52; 1.59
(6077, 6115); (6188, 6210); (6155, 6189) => 3.0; 1.71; 1.61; 1.64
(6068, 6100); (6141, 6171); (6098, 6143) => -1.5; 1.65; 1.5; 1.58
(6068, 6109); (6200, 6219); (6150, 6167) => 0.8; 1.66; 1.52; 1.58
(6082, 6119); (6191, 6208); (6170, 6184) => 1.1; 1.69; 1.67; 1.67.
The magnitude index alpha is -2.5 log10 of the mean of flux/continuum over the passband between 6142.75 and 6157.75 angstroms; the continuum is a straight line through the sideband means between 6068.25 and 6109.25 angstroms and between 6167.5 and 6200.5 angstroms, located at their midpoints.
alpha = 0.045 mag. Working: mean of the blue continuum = 1.66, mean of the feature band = 1.53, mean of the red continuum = 1.55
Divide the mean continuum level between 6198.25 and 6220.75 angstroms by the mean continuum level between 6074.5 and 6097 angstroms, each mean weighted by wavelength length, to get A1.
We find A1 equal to 0.91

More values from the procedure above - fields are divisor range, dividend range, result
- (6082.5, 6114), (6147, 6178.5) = 0.89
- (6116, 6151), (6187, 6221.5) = 0.98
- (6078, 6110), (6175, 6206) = 0.93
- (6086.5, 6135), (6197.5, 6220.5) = 0.91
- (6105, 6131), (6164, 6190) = 0.92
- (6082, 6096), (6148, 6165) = 0.87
